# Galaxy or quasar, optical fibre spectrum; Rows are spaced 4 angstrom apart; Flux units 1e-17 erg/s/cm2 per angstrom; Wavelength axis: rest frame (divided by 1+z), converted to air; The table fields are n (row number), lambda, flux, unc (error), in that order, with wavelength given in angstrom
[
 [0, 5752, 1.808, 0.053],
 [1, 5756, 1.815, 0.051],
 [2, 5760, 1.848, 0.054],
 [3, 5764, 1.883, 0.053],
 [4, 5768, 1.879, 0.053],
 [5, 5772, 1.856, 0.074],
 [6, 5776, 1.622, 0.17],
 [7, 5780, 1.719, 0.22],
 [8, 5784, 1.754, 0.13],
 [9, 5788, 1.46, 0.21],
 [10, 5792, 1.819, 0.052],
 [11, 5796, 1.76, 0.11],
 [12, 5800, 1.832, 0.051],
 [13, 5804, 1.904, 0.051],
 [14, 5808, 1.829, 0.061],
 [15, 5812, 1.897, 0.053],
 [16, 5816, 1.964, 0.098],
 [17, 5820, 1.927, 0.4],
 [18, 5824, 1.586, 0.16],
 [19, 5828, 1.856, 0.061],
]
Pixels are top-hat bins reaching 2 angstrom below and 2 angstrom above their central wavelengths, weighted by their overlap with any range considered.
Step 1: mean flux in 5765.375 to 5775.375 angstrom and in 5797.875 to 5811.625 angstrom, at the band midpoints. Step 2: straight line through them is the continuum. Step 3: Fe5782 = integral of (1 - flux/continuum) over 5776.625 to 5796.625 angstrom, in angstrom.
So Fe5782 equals 1.7 angstrom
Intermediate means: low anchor 1.83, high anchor 1.86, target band 1.69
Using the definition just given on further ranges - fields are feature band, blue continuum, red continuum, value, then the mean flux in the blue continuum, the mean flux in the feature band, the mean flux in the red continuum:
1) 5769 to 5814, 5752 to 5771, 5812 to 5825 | 2.0 angstrom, 1.85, 1.77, 1.86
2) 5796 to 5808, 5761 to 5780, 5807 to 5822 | 0.2 angstrom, 1.8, 1.84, 1.91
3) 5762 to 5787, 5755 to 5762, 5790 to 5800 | 0.6 angstrom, 1.83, 1.77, 1.8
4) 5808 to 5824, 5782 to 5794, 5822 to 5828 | -1.9 angstrom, 1.68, 1.87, 1.68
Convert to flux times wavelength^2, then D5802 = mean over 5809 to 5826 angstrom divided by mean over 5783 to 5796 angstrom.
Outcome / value 1.10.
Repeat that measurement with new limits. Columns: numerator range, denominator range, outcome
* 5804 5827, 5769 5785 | 1.07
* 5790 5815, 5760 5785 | 1.04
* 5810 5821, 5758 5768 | 1.05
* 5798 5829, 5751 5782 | 1.04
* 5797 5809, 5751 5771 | 1.01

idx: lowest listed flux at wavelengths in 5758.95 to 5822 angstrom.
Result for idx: 1.46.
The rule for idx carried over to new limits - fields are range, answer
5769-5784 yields 1.622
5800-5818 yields 1.829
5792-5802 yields 1.76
